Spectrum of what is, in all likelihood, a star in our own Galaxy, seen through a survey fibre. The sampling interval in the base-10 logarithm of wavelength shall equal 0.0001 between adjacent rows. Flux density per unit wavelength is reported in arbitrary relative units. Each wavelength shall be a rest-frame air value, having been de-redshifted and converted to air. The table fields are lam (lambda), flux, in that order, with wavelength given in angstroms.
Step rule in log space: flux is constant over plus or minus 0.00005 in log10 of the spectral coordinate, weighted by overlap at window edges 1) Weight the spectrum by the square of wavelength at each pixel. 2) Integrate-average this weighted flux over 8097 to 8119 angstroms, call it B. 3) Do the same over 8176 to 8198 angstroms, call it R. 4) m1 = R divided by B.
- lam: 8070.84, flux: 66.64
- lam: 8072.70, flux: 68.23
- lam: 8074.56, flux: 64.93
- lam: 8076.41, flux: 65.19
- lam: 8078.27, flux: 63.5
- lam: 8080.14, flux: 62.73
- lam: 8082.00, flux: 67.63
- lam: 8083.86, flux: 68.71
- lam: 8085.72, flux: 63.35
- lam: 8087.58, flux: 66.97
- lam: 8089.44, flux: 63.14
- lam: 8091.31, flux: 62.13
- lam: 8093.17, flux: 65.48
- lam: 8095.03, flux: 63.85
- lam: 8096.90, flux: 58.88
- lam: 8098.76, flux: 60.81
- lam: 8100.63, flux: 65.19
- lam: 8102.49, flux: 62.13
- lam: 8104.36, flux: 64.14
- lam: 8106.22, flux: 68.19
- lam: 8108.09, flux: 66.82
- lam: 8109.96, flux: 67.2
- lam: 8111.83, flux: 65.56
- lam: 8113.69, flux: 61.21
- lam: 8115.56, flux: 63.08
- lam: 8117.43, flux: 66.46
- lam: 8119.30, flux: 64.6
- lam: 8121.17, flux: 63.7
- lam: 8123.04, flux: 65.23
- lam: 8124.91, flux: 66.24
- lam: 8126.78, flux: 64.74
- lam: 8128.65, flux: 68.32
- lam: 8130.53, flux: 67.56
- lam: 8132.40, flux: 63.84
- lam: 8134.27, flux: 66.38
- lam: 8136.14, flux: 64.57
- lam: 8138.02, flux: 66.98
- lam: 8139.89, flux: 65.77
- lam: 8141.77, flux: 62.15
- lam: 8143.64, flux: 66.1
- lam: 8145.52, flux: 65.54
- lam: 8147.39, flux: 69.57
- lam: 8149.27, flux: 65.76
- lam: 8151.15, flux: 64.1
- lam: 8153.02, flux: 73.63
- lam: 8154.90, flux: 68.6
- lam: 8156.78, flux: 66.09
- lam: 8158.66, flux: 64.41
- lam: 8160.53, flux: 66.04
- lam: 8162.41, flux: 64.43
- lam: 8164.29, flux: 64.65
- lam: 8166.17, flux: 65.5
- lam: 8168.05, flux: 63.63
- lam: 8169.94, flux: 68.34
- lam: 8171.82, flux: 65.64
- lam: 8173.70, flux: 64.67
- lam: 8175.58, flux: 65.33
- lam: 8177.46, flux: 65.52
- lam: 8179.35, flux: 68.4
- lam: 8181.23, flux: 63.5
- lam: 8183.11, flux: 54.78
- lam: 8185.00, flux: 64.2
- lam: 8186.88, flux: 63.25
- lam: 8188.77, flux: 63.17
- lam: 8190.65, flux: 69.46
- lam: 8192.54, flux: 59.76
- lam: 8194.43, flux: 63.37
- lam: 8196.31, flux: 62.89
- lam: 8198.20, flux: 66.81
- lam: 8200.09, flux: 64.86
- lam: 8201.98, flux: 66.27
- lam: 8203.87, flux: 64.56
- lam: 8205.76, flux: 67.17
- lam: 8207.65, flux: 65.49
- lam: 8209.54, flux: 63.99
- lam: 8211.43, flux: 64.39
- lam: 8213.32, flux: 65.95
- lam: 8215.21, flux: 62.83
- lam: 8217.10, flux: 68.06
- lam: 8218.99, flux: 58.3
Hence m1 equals 1.01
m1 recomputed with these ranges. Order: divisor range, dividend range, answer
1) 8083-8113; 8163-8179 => 1.03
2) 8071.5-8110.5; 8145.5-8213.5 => 1.03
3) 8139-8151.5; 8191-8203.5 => 0.99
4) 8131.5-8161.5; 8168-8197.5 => 0.98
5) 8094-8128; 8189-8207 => 1.03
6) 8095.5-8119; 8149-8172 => 1.05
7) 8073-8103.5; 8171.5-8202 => 1.02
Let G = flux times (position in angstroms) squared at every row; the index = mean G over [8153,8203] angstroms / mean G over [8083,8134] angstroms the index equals 1.02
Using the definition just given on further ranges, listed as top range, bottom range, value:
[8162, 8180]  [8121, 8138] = 1.01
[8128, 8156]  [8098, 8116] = 1.04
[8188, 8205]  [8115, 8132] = 1.00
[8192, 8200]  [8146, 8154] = 0.94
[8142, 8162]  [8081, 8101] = 1.06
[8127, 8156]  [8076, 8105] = 1.05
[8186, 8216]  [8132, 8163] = 0.99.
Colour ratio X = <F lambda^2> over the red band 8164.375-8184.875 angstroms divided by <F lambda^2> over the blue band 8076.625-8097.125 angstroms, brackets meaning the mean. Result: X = 1.0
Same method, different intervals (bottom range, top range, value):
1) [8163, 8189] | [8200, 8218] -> 1.02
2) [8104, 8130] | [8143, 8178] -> 1.02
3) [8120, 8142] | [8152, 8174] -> 1.02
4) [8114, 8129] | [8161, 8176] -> 1.02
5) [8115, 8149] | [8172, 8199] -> 0.99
